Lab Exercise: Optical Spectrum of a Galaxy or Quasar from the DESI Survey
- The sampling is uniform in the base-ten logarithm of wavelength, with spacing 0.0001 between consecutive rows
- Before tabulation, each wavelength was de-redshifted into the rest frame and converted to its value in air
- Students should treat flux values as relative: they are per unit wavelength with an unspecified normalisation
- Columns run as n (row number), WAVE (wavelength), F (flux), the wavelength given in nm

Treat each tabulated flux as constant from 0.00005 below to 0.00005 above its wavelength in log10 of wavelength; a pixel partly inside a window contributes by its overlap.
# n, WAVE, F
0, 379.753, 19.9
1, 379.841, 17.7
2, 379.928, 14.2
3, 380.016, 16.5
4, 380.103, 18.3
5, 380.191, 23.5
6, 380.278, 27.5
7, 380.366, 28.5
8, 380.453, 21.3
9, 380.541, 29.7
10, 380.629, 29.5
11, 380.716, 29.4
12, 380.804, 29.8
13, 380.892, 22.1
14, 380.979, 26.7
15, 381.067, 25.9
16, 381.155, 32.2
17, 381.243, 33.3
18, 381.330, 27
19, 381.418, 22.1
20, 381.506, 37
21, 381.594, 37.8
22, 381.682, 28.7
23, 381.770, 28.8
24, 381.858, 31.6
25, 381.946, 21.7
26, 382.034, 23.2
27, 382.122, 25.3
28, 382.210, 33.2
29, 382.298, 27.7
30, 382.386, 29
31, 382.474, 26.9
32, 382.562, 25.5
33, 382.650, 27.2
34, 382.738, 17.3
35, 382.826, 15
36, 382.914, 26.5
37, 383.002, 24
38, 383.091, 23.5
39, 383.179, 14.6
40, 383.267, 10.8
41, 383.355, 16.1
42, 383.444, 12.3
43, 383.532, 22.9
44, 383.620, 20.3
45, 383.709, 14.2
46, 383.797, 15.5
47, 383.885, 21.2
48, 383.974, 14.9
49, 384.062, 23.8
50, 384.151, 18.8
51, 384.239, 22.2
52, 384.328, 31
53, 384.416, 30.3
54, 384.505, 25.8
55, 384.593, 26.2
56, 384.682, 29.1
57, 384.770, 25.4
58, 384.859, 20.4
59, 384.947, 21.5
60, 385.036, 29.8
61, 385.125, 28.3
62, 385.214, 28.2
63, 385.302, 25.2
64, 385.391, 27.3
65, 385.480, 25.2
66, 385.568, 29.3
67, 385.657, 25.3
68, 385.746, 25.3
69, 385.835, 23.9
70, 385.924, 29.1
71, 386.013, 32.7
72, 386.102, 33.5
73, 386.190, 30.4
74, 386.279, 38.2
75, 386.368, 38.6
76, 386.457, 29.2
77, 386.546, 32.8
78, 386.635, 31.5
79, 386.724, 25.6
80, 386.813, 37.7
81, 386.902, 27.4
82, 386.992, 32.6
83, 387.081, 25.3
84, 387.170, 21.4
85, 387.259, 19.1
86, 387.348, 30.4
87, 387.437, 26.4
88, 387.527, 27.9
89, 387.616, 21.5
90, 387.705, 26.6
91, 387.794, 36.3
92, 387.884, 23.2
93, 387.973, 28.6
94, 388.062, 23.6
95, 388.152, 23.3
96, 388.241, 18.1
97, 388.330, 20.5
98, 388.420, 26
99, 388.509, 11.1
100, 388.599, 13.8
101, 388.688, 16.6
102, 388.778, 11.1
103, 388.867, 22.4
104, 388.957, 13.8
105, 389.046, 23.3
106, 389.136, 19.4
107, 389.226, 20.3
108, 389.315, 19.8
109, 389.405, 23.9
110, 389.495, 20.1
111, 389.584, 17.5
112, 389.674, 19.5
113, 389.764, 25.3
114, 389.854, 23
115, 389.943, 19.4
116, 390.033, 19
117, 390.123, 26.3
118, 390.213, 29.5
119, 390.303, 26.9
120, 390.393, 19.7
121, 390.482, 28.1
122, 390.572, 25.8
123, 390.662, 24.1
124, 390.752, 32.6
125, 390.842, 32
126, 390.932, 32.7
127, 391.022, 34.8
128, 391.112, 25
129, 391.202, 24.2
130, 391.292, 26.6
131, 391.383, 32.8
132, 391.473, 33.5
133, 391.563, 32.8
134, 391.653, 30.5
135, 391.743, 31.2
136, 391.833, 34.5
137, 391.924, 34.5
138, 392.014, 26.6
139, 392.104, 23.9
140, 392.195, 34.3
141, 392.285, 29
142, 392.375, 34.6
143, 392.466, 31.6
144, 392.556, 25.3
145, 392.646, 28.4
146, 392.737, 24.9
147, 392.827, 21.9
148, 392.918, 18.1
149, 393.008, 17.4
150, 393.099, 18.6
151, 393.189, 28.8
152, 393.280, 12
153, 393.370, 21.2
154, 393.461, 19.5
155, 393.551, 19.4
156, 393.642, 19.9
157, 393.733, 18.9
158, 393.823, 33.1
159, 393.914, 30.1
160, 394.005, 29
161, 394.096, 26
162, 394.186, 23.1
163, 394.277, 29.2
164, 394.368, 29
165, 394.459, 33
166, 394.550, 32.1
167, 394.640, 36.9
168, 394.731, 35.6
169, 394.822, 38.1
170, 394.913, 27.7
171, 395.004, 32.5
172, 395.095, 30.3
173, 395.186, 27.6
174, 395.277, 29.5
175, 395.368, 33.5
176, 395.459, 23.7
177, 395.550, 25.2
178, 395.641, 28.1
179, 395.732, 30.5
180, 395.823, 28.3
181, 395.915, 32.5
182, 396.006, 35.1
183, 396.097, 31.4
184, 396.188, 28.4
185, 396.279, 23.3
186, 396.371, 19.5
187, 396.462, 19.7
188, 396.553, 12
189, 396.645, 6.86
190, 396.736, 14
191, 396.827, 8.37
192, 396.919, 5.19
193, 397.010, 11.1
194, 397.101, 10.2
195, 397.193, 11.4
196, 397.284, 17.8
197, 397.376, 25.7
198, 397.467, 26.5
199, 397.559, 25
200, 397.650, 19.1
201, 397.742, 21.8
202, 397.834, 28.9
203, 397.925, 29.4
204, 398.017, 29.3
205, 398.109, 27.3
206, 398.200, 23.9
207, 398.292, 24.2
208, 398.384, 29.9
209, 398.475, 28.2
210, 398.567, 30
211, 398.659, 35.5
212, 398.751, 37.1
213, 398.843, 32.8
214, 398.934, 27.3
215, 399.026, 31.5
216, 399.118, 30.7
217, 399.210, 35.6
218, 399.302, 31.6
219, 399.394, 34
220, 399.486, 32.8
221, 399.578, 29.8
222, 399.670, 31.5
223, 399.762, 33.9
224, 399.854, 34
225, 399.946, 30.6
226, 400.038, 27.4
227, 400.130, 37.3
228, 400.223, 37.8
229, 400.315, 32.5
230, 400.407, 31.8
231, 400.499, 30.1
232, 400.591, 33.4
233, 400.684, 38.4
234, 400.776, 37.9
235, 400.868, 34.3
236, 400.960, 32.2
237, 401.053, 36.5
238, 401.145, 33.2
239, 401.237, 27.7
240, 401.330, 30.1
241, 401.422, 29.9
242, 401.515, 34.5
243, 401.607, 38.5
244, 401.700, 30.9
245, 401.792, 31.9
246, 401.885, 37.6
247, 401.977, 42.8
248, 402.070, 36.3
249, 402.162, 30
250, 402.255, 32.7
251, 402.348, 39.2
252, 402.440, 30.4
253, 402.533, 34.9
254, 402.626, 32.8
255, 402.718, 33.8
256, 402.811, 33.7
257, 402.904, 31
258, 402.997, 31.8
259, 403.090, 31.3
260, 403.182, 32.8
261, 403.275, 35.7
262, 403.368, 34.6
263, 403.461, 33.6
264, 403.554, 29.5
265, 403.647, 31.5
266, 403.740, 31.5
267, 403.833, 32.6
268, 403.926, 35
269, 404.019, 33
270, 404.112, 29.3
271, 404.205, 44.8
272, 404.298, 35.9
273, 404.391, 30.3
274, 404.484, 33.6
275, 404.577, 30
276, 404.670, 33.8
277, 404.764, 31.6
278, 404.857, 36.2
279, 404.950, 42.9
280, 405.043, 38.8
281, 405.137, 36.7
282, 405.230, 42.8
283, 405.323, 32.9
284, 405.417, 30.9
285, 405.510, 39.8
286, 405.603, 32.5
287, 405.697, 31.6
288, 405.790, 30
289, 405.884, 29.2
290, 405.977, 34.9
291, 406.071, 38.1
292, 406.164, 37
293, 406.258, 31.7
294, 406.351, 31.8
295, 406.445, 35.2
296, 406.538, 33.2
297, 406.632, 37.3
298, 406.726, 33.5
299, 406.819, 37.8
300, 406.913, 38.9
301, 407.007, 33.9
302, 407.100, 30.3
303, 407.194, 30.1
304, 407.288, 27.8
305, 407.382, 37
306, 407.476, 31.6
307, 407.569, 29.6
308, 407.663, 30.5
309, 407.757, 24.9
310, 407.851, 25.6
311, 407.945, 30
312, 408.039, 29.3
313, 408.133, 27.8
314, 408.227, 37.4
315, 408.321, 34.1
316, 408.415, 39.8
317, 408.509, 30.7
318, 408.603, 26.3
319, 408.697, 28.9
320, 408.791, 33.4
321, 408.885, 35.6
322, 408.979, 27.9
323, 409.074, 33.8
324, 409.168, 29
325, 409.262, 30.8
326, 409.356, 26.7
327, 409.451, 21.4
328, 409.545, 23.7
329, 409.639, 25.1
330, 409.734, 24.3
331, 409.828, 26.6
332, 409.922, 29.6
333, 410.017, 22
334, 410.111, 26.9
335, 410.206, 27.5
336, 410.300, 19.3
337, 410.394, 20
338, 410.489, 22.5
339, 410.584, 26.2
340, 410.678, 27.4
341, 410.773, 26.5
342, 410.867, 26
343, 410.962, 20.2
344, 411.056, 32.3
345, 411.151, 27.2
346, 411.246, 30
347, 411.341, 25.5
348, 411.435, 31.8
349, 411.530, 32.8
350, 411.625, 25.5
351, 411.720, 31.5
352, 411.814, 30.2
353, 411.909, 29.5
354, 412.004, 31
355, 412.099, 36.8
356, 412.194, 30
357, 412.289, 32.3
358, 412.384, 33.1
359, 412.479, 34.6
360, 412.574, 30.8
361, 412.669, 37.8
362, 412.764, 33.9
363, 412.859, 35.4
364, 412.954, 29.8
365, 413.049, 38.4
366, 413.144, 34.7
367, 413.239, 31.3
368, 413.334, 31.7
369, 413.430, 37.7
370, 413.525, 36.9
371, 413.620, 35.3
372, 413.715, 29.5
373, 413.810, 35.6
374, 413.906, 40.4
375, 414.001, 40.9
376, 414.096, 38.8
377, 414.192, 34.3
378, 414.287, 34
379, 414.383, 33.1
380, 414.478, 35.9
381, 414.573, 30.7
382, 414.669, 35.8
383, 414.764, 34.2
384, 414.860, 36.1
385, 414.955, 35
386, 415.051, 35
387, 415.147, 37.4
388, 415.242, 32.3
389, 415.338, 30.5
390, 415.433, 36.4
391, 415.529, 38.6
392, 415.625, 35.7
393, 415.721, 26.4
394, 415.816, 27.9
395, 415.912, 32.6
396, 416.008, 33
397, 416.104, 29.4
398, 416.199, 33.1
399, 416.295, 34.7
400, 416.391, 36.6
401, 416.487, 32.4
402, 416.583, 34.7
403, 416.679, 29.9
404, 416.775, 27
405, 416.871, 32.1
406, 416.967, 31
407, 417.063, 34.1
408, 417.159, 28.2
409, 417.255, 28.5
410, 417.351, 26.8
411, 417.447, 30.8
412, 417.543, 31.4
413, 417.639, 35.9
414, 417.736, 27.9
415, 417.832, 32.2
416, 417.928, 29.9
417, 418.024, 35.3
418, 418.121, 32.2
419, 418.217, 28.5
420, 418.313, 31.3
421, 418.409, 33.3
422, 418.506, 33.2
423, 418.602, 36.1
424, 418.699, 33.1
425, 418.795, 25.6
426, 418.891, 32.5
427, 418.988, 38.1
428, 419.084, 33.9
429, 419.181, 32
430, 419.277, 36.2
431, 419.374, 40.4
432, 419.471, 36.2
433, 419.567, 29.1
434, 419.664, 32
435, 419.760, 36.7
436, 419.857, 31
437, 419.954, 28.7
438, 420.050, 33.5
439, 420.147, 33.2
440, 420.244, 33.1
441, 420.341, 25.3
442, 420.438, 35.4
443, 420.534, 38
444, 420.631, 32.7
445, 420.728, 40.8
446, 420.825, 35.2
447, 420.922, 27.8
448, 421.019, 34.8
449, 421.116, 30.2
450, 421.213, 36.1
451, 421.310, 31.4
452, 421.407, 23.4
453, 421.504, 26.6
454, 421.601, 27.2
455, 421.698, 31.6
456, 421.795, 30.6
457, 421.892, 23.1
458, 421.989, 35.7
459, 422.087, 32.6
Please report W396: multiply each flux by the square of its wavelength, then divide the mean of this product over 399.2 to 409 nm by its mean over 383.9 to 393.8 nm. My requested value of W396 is 1.4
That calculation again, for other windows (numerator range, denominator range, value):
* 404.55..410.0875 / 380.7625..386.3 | 1.42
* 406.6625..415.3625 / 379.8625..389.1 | 1.43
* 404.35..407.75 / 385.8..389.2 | 1.46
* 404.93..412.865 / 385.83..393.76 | 1.33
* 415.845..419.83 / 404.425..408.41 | 1.02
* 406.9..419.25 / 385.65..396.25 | 1.31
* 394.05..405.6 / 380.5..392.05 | 1.27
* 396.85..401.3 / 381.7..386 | 1.30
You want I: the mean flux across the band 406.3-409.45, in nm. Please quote 31.7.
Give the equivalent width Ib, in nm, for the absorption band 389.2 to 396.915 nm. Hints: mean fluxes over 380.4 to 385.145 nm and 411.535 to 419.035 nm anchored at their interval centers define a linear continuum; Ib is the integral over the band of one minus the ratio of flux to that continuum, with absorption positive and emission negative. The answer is 0.35 nm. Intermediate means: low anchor 24.7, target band 26.1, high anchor 33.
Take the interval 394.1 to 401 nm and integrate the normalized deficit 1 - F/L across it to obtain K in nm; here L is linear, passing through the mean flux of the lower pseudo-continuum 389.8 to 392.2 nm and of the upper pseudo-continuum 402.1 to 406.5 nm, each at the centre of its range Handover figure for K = 0.70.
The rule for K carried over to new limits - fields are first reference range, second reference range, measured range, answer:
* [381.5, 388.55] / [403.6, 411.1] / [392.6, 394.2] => 0.28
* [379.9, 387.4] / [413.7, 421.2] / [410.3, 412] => 0.24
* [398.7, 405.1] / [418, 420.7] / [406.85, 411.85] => 0.69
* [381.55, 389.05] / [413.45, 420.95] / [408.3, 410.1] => 0.13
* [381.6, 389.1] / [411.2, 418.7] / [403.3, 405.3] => -0.31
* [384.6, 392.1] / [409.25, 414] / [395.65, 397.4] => 0.49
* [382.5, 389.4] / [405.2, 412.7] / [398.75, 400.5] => -0.29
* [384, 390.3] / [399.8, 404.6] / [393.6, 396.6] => 0.13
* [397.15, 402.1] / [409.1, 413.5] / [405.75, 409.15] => -0.30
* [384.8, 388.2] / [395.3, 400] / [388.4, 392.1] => 0.35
